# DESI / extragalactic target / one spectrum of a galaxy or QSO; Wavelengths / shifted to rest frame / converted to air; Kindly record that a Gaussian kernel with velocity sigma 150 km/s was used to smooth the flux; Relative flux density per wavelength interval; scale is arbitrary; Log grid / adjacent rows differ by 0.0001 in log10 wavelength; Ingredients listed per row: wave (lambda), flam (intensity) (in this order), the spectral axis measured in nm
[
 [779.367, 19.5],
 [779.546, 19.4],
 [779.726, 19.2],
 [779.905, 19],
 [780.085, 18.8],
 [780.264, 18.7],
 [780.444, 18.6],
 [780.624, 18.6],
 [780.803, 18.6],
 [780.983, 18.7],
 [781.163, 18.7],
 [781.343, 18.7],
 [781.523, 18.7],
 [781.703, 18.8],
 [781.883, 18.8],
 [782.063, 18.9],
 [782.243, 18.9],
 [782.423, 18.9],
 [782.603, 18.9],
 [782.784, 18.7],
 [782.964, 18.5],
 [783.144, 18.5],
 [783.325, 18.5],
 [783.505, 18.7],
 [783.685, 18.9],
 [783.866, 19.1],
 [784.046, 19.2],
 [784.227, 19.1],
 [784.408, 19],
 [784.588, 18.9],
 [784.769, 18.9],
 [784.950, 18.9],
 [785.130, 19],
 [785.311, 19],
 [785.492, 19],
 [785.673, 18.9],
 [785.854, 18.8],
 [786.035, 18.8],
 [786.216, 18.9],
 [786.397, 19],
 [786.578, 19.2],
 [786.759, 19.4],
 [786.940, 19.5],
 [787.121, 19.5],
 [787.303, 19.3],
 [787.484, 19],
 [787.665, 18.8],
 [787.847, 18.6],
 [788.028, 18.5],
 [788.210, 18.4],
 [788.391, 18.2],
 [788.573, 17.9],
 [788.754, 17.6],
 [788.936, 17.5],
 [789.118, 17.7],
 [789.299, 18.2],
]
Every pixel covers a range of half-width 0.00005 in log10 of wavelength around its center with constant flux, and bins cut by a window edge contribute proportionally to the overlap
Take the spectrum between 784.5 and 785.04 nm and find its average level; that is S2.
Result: 18.9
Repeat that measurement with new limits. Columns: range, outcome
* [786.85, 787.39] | 19.4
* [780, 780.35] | 18.8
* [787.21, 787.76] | 19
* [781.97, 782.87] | 18.9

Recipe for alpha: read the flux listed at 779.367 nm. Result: 19.5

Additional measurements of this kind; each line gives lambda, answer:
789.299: 18.2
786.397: 19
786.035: 18.8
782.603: 18.9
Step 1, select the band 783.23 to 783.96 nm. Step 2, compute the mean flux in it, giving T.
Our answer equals 18.8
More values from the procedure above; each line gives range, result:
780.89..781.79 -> 18.7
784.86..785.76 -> 19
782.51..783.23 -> 18.7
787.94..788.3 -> 18.4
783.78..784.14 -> 19.2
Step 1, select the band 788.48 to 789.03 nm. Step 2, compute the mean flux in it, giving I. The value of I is 17.7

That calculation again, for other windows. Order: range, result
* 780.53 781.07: 18.6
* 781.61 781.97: 18.8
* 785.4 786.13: 18.9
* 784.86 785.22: 19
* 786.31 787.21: 19.3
